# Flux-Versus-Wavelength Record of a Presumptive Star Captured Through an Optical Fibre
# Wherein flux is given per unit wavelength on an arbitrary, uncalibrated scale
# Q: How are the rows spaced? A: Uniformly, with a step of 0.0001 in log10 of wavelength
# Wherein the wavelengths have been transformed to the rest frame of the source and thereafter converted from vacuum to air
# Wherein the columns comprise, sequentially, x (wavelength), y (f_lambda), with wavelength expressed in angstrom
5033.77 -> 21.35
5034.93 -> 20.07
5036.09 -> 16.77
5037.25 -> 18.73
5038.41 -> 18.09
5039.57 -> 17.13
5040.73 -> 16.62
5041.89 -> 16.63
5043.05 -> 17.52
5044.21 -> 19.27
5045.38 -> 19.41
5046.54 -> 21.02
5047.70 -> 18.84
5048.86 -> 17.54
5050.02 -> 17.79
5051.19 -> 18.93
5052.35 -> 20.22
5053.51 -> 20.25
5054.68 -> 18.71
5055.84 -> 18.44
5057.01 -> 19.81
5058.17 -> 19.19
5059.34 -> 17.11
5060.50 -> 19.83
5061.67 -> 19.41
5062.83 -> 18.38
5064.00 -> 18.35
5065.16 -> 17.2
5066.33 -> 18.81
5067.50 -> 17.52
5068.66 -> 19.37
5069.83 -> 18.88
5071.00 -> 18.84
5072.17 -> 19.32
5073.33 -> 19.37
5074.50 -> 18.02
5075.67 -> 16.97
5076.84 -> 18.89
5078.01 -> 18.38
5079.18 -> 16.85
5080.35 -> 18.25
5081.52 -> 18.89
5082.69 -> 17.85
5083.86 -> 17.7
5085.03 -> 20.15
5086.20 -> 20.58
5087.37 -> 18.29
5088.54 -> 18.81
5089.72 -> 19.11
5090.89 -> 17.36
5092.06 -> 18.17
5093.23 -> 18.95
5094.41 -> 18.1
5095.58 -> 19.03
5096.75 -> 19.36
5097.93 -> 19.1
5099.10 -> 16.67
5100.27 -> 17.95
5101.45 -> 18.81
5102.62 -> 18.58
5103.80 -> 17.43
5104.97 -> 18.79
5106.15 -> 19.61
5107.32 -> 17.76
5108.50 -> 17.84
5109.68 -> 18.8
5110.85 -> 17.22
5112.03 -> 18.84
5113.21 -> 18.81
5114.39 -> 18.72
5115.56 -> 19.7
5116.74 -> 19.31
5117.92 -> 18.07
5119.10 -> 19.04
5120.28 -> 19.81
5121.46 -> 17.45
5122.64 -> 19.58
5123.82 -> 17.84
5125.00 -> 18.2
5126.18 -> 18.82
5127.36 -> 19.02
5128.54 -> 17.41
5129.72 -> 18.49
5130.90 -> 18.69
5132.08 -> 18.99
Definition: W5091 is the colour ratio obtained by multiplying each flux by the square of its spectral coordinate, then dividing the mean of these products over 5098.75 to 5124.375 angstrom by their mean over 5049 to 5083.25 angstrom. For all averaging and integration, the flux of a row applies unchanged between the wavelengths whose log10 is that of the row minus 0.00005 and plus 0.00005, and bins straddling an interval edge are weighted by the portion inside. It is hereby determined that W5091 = 1.0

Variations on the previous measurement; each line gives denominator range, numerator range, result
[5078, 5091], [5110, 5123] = 1.02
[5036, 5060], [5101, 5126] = 1.03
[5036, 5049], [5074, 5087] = 1.03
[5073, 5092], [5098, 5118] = 1.01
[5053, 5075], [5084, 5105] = 1.00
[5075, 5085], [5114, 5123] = 1.06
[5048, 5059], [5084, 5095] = 1.01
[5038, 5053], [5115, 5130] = 1.05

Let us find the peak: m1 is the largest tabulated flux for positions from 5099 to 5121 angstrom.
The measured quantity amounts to 19.81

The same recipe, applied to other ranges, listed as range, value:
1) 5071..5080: 19.37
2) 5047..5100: 20.58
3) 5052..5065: 20.25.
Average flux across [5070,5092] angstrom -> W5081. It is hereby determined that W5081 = 18.5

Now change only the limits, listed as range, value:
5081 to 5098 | 18.7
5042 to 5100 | 18.6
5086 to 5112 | 18.4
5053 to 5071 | 18.7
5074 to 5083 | 18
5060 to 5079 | 18.6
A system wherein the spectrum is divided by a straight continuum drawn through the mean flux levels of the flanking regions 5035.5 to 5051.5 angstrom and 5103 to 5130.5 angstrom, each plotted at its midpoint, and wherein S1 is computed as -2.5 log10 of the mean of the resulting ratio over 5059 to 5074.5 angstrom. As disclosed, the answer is -0.02 mag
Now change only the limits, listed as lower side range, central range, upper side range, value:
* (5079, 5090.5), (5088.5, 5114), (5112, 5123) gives 0.02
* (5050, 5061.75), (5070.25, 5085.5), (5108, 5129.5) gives 0.03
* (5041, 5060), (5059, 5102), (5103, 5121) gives 0.01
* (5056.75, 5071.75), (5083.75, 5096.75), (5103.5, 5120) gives -0.01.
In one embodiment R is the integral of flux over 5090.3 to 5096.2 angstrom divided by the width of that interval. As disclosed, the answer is 18.3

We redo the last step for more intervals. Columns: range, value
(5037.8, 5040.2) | 17.6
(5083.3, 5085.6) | 18.9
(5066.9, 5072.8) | 18.8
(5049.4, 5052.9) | 18.9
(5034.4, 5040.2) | 18.1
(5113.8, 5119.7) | 19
